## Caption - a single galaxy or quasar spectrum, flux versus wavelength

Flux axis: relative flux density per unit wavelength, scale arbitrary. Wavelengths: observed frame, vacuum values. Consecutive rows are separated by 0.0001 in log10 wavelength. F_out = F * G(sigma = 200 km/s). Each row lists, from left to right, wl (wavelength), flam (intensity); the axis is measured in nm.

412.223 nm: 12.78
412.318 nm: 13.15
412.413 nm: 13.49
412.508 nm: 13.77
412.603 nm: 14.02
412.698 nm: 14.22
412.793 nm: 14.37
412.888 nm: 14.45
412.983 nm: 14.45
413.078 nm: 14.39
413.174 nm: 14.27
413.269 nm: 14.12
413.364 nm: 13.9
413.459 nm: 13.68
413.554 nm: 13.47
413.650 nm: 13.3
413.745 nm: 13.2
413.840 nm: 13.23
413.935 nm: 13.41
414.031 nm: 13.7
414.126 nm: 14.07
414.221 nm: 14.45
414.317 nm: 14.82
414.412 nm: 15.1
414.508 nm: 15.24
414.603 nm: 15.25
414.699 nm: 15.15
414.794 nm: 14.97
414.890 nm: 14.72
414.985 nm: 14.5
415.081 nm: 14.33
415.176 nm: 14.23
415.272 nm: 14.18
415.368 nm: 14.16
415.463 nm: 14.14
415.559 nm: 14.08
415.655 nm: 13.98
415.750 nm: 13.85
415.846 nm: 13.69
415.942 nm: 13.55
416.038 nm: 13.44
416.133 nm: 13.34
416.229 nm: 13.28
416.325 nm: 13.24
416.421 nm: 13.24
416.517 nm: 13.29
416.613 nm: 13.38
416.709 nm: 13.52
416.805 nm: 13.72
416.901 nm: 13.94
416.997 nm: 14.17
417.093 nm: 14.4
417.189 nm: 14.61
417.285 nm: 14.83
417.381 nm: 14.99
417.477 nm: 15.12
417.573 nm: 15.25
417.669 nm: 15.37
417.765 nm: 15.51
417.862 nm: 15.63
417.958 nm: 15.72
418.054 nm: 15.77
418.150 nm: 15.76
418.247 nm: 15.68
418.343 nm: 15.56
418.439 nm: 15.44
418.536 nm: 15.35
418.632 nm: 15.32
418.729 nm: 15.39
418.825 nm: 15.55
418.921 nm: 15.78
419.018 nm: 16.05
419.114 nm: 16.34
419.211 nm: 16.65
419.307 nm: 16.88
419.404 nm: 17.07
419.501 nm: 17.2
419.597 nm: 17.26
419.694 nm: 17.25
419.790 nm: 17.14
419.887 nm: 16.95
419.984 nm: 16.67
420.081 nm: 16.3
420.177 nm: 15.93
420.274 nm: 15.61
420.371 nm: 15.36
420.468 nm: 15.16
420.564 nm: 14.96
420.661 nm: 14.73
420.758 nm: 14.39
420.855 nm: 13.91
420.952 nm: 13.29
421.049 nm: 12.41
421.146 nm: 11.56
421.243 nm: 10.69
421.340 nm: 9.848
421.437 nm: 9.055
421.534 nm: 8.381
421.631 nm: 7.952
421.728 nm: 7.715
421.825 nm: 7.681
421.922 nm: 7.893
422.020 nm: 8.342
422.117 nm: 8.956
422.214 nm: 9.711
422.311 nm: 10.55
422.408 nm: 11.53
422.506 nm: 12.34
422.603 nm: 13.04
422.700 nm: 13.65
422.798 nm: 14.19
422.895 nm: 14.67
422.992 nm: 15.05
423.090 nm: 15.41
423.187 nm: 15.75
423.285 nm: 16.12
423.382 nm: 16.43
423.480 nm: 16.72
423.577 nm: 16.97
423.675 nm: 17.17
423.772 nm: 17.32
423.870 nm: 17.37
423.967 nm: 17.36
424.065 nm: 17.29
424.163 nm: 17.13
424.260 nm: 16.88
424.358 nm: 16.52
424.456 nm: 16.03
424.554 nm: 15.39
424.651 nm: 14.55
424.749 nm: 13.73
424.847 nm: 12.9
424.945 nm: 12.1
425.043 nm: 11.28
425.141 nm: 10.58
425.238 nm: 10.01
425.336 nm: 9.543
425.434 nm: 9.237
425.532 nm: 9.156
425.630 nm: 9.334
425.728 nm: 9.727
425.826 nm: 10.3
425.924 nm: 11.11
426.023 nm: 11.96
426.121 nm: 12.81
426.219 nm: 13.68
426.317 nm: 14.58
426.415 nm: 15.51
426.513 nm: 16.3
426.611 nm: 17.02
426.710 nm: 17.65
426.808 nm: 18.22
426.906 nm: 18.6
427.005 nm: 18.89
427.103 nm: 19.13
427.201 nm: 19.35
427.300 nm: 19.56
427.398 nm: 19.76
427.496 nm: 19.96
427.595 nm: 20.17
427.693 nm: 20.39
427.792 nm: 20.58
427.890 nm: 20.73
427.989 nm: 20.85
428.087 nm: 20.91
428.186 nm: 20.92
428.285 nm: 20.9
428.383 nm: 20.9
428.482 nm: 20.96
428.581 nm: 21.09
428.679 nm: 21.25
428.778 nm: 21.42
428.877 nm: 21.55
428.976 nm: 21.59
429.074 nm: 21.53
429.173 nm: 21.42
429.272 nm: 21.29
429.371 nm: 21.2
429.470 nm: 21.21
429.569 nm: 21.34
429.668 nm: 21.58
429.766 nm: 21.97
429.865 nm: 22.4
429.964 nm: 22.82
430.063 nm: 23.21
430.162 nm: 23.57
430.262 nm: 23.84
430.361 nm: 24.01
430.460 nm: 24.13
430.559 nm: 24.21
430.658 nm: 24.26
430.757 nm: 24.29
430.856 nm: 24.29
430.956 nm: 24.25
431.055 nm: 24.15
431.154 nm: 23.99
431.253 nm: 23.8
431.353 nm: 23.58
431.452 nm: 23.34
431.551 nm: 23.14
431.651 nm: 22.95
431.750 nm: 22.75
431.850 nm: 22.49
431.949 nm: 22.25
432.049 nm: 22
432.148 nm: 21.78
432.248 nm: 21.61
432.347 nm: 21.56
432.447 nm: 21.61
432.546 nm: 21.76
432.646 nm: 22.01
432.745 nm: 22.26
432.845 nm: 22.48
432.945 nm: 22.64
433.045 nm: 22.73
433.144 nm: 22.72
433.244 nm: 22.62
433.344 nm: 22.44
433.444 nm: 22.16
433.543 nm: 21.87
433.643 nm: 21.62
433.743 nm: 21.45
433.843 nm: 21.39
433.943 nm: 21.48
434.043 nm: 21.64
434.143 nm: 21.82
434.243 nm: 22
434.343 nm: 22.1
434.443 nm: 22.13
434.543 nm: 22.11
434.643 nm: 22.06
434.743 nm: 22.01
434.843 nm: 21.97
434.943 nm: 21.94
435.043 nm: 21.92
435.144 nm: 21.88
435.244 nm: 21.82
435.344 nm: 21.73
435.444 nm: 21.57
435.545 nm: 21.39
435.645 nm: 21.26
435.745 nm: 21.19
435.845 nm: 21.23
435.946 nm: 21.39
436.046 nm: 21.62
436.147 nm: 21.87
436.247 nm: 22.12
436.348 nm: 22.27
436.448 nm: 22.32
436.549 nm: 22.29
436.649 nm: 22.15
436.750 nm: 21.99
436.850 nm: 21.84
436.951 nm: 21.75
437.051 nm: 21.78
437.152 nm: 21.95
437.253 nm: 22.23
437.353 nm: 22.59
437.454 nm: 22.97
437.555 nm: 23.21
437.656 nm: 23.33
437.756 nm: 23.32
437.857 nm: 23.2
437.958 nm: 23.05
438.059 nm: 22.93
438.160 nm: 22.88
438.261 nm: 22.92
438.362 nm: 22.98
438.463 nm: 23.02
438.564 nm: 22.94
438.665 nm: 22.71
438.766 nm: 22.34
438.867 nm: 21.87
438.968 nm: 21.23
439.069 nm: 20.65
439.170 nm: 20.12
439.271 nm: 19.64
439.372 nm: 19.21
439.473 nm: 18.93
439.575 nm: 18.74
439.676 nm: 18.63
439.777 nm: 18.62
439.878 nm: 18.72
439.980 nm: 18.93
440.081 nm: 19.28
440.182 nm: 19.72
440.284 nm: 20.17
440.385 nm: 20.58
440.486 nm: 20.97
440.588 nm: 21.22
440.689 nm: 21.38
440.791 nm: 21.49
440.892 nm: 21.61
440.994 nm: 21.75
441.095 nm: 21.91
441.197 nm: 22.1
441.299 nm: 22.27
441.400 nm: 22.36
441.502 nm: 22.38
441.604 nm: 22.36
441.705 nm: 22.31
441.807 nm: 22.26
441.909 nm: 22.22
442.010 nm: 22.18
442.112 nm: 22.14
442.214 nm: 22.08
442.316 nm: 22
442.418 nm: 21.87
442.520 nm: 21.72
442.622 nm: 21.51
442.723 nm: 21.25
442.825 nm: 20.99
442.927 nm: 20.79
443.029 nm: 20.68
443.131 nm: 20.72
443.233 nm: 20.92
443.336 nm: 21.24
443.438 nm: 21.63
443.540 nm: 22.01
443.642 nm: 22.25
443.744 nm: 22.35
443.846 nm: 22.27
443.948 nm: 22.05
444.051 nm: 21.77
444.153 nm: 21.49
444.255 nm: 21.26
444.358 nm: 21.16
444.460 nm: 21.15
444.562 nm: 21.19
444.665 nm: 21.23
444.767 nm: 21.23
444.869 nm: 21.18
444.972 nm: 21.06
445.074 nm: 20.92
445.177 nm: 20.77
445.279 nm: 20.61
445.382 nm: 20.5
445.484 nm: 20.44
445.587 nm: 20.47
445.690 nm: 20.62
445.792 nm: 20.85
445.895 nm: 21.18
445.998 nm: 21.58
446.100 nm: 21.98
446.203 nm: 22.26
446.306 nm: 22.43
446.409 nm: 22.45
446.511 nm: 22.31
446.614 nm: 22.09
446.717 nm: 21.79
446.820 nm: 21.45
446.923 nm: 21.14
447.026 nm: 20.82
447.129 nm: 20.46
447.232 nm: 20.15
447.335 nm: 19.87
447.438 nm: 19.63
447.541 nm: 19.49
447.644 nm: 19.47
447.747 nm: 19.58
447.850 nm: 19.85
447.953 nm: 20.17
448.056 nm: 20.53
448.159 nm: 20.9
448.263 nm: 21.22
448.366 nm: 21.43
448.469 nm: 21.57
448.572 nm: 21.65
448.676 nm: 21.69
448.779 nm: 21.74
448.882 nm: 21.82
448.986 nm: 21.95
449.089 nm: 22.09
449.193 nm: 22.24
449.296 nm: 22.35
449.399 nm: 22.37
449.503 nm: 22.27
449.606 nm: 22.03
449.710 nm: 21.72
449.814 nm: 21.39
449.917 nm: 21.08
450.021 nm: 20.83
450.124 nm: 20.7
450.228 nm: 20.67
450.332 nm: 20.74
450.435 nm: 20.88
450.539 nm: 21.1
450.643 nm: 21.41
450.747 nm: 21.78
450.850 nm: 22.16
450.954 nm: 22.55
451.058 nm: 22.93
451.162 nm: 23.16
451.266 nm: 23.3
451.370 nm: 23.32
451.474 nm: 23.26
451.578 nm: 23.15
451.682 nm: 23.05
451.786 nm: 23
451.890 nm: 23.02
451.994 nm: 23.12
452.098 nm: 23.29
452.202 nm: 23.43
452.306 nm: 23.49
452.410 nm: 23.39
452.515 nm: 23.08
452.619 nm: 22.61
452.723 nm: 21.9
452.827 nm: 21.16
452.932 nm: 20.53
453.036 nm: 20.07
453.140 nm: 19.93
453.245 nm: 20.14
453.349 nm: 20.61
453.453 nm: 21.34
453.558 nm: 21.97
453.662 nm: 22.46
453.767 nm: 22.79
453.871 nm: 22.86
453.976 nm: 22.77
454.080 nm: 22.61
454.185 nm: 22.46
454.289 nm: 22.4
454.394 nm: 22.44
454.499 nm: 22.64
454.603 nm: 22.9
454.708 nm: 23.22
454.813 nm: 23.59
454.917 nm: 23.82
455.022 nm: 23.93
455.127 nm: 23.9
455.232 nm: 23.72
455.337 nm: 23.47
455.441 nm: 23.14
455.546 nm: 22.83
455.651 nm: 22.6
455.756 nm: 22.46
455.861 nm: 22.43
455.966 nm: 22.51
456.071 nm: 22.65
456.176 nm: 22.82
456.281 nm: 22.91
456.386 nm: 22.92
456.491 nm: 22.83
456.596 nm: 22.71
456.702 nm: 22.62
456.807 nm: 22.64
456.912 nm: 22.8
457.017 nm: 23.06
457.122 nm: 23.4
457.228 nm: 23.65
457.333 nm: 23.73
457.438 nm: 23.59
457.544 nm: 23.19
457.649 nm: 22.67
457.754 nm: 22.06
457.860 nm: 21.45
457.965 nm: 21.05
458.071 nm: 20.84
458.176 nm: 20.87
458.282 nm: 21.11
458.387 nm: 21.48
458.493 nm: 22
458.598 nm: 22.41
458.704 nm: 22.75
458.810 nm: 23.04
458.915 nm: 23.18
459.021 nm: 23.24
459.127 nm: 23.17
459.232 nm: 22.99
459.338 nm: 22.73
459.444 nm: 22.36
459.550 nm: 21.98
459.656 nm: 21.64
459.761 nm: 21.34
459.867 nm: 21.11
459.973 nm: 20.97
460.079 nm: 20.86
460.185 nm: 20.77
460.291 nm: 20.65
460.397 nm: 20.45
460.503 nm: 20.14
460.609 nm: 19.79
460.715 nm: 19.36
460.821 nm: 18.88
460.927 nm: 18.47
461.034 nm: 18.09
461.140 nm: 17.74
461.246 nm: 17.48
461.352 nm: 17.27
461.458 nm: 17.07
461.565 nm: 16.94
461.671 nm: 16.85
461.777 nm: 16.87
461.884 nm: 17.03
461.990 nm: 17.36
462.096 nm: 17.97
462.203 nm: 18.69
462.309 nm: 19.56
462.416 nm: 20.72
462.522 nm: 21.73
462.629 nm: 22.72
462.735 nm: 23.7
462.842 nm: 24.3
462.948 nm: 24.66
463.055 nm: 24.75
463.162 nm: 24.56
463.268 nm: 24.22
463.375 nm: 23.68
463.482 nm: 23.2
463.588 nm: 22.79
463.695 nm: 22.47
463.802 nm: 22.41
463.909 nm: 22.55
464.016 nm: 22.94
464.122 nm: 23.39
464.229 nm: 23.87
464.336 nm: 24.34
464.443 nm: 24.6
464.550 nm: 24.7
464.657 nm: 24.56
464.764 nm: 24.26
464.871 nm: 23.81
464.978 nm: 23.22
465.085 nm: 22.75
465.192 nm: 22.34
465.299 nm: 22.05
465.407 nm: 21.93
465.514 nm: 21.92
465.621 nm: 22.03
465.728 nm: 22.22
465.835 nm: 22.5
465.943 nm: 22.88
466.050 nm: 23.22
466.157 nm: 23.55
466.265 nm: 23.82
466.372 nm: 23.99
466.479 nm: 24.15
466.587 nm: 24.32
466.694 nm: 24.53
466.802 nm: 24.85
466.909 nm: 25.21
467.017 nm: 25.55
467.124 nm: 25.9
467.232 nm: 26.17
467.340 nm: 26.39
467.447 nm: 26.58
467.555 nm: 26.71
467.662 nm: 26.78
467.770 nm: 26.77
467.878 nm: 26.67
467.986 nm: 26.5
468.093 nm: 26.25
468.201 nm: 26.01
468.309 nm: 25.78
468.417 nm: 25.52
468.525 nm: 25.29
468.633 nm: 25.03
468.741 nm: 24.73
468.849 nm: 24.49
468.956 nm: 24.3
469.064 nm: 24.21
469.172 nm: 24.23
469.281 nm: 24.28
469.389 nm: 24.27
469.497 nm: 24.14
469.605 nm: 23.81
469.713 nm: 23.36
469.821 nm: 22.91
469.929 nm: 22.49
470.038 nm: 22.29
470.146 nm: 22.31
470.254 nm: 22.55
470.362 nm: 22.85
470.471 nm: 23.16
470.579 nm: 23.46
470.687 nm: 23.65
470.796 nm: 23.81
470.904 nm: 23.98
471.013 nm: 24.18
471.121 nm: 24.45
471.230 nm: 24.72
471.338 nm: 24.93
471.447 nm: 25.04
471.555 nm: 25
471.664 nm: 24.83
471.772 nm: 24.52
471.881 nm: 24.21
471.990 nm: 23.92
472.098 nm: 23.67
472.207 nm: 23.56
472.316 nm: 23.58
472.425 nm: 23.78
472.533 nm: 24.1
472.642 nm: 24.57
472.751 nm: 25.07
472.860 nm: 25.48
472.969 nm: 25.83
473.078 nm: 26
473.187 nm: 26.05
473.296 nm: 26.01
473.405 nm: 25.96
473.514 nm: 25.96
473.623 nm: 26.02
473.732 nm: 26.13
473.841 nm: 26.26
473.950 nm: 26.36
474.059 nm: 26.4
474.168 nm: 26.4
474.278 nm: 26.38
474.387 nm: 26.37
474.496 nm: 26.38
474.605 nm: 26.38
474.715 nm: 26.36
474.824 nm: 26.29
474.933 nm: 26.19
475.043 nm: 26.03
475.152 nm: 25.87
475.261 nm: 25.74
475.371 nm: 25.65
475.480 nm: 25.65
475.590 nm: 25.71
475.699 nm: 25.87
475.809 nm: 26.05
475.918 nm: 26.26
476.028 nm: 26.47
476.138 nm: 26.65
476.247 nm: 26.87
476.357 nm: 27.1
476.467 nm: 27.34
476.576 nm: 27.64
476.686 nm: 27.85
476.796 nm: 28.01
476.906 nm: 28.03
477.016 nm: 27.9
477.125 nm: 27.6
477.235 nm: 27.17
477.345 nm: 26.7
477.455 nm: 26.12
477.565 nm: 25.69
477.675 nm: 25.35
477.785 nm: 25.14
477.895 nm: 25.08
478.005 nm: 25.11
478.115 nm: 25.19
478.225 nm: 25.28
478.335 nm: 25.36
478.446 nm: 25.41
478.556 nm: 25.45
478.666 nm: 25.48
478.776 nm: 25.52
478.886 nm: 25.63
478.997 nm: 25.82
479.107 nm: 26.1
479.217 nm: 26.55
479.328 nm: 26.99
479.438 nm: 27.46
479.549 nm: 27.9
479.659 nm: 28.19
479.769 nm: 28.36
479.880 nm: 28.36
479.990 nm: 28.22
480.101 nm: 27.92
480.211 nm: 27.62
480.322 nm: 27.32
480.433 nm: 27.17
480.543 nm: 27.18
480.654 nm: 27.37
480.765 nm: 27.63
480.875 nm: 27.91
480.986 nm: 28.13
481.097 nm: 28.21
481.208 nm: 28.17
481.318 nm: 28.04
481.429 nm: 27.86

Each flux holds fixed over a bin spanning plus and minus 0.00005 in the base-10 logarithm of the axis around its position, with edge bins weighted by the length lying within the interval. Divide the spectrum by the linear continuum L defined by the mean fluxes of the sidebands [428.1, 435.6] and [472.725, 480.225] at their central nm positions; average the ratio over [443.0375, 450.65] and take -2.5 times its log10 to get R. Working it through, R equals 0.12 mag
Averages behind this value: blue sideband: 22.3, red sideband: 26.4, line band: 21.2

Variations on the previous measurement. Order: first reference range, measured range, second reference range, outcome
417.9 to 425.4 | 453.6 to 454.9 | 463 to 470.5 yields -0.071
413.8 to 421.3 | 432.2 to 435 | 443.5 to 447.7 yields -0.191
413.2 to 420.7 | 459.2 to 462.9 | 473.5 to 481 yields 0.178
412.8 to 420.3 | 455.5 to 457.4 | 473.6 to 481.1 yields -0.015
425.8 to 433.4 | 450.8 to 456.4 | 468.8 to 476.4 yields 0.026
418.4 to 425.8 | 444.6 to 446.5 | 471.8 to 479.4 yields -0.114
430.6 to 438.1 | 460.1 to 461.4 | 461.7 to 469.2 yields 0.219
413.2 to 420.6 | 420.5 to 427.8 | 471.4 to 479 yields 0.166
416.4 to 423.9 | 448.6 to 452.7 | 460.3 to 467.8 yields -0.124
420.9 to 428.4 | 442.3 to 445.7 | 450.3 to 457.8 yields -0.076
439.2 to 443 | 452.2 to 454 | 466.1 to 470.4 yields 0.038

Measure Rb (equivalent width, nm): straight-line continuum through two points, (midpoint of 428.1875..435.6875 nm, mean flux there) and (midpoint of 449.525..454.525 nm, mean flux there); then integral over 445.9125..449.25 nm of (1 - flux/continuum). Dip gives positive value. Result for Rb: 0.143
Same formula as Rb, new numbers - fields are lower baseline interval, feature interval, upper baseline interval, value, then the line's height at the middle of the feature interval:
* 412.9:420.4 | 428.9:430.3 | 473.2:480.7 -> -0.38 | 17.3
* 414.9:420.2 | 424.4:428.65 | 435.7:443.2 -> 0.43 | 17.7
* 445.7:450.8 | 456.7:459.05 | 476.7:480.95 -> 0.05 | 23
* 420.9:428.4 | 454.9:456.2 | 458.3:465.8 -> -0.18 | 20.3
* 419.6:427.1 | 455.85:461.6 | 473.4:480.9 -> 0.17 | 22.2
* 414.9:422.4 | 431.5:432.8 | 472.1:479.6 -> -0.41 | 16.8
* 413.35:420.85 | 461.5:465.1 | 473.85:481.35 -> 0.27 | 23.9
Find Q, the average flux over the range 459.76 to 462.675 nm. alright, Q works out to 19.1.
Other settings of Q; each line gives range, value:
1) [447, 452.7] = 21.7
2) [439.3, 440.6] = 19.5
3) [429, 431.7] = 23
